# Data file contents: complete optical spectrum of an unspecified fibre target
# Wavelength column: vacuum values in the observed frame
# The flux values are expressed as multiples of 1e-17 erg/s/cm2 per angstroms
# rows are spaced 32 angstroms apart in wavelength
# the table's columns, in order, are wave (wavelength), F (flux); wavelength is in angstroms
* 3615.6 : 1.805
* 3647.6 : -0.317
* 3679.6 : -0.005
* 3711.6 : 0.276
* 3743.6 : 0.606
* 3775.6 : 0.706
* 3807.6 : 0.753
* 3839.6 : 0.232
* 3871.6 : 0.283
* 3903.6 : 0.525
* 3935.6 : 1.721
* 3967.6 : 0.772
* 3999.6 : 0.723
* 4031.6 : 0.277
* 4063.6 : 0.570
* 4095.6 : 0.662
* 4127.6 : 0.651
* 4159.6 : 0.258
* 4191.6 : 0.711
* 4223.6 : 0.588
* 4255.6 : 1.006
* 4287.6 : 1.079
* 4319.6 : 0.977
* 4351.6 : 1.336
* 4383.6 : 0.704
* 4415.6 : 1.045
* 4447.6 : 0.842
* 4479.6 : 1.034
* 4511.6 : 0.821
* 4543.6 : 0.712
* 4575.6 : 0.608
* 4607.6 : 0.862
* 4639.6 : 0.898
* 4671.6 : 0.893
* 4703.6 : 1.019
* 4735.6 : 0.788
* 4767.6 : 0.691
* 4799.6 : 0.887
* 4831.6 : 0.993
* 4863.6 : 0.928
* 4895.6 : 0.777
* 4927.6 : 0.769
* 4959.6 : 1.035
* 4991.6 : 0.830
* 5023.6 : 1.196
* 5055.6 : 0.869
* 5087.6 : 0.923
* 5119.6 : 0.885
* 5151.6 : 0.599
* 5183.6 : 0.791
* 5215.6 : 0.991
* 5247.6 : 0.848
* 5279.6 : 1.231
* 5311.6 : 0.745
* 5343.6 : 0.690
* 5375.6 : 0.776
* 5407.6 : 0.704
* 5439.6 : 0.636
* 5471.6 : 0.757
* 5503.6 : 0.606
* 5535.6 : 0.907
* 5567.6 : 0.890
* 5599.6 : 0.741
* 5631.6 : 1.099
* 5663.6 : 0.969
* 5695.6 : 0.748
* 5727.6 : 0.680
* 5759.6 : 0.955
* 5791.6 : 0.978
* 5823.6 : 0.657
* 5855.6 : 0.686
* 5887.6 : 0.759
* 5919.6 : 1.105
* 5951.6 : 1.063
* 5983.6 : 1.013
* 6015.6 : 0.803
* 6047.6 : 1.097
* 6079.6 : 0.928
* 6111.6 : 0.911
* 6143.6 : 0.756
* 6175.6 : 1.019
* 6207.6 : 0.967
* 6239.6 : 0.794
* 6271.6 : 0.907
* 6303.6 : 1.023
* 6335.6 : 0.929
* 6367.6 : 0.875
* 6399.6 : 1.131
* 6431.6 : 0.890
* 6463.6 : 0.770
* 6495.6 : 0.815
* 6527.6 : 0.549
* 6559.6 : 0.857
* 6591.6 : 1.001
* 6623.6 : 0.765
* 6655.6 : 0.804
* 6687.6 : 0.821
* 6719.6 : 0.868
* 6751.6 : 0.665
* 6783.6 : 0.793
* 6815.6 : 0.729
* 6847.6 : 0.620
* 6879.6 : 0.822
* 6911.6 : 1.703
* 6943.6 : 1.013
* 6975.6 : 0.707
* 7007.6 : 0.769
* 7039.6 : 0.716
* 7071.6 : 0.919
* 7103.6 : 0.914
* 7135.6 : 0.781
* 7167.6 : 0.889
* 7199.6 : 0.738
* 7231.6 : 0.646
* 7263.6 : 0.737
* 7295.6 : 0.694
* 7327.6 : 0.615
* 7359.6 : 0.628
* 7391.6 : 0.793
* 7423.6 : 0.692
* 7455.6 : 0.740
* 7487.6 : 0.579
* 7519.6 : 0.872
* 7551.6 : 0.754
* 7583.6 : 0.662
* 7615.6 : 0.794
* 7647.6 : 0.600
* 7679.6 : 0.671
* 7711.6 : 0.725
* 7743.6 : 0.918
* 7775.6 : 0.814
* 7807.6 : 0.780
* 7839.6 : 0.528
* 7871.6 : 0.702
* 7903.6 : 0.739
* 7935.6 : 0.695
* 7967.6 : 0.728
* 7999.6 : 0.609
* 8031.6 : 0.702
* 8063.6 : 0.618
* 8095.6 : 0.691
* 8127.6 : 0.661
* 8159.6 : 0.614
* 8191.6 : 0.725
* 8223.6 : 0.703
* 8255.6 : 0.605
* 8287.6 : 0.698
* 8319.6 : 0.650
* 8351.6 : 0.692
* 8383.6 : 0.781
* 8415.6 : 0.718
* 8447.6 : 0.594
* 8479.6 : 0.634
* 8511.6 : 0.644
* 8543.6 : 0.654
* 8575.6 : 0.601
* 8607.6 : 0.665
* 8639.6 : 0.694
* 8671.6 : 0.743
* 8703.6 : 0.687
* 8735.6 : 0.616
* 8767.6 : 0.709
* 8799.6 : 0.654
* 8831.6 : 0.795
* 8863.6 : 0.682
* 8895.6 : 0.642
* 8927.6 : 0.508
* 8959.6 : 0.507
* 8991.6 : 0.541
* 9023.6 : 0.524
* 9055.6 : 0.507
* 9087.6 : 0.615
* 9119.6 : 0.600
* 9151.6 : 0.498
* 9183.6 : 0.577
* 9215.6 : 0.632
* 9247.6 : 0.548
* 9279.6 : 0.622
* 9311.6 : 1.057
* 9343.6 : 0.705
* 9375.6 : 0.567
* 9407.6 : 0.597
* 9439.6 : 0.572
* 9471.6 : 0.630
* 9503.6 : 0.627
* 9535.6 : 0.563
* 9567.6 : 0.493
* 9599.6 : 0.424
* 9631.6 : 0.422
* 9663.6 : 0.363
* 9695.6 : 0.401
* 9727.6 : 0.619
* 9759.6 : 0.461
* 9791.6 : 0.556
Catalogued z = 0.054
